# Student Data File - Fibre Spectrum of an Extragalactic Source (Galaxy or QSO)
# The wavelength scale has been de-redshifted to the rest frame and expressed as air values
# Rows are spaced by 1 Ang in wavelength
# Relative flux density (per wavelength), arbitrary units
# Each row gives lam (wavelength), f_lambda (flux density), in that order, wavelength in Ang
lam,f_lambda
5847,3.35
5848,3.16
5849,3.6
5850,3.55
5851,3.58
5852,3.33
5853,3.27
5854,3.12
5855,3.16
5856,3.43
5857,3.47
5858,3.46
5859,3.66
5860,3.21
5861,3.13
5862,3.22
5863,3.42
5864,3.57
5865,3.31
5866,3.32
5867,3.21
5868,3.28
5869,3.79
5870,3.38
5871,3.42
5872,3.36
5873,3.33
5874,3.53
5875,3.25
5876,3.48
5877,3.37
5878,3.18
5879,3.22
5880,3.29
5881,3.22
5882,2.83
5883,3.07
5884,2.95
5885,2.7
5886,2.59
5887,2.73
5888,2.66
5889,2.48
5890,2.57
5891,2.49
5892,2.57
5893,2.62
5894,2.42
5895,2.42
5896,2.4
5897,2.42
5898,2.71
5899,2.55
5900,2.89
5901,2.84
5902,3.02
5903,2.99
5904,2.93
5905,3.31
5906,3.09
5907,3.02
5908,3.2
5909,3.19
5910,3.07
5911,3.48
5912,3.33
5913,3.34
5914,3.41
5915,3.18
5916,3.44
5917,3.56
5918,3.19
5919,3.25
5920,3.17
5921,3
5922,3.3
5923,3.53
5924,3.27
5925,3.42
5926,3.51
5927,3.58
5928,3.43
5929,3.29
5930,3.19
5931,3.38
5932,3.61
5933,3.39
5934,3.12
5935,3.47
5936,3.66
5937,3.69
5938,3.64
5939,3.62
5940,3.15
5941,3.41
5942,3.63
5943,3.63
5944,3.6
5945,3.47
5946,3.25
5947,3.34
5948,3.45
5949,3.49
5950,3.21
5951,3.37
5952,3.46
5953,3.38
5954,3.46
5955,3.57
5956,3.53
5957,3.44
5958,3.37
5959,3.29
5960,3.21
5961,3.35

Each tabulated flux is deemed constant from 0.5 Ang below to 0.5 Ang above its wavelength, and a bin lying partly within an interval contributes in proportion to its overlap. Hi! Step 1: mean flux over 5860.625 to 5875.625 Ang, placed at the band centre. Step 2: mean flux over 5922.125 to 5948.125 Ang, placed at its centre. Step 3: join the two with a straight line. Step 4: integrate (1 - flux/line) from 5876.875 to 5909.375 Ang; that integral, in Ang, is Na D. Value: 5.4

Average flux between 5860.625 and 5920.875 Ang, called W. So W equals 3.07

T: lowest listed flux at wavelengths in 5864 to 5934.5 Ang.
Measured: 2.4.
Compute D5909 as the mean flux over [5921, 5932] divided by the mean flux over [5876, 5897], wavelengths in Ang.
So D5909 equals 1.21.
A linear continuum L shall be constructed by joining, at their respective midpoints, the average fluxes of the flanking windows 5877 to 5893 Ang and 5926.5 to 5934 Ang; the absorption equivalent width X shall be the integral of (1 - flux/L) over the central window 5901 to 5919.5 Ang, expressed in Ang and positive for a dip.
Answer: -0.4 Ang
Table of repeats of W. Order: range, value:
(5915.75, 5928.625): 3.36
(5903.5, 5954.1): 3.36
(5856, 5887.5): 3.26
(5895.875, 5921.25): 3.09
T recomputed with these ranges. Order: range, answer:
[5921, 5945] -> 3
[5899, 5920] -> 2.55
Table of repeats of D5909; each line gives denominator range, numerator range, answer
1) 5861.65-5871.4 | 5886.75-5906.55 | 0.80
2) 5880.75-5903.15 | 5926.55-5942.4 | 1.28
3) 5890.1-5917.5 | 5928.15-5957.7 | 1.17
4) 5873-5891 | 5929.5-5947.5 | 1.15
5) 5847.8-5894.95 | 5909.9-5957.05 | 1.08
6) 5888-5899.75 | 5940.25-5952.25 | 1.36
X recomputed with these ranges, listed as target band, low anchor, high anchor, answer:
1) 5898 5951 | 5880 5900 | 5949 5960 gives -4.21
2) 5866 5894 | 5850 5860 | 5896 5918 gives 1.66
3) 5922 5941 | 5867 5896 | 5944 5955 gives -0.80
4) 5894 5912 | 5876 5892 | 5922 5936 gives 1.19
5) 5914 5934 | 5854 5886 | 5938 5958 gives 0.29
